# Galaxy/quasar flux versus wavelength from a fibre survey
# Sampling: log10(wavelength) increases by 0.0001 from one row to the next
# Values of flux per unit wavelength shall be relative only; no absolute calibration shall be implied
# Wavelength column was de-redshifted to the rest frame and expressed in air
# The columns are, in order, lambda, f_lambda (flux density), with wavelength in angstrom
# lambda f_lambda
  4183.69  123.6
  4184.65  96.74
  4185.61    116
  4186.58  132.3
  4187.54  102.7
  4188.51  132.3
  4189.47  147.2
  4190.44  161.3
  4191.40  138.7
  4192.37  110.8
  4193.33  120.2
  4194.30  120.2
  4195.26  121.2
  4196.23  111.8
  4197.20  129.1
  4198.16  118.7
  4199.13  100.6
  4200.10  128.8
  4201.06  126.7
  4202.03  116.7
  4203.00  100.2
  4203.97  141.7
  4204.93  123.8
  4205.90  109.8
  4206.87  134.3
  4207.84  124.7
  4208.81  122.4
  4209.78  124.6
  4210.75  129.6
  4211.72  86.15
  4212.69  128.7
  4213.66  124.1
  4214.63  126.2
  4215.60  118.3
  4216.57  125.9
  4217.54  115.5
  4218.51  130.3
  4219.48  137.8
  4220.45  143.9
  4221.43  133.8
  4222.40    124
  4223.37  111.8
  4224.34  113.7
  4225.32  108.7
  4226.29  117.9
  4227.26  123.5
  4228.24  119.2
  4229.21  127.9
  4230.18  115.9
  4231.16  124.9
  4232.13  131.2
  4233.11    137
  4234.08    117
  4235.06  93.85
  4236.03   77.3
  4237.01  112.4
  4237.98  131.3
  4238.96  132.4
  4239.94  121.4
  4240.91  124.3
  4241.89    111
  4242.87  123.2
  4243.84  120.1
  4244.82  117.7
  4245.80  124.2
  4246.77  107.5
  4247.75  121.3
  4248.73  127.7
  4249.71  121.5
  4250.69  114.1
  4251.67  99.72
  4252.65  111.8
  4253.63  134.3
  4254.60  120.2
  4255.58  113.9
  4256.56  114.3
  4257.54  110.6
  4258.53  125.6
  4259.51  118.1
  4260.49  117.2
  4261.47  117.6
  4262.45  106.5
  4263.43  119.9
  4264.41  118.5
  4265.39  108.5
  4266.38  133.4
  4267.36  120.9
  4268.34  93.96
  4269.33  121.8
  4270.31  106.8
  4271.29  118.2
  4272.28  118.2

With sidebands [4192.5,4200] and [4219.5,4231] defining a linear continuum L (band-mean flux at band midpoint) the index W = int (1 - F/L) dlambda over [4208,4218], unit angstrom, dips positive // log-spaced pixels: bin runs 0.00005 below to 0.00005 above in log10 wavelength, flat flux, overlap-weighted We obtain 0.0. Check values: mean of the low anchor 118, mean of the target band 120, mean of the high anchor 123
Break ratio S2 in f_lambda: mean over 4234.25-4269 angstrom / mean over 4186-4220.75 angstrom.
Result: 0.9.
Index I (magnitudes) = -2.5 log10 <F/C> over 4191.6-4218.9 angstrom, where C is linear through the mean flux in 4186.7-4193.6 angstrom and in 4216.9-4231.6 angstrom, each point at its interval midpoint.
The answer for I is 0.06 mag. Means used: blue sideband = 131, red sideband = 123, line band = 121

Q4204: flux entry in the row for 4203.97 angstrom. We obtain 141.7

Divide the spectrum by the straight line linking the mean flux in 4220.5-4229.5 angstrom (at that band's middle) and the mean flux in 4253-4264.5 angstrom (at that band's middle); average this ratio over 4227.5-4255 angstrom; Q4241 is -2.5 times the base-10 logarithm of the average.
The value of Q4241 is 0.01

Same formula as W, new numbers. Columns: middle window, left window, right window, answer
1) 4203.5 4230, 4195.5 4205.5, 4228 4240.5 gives -0.9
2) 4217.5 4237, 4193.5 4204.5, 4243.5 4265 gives -0.3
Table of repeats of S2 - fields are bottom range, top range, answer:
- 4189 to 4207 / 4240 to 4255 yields 0.96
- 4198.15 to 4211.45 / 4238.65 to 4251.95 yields 0.98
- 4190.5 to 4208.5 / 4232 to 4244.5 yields 0.96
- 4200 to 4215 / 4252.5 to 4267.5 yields 0.97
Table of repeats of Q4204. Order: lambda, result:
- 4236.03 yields 77.3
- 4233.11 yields 137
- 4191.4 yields 138.7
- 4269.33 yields 121.8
